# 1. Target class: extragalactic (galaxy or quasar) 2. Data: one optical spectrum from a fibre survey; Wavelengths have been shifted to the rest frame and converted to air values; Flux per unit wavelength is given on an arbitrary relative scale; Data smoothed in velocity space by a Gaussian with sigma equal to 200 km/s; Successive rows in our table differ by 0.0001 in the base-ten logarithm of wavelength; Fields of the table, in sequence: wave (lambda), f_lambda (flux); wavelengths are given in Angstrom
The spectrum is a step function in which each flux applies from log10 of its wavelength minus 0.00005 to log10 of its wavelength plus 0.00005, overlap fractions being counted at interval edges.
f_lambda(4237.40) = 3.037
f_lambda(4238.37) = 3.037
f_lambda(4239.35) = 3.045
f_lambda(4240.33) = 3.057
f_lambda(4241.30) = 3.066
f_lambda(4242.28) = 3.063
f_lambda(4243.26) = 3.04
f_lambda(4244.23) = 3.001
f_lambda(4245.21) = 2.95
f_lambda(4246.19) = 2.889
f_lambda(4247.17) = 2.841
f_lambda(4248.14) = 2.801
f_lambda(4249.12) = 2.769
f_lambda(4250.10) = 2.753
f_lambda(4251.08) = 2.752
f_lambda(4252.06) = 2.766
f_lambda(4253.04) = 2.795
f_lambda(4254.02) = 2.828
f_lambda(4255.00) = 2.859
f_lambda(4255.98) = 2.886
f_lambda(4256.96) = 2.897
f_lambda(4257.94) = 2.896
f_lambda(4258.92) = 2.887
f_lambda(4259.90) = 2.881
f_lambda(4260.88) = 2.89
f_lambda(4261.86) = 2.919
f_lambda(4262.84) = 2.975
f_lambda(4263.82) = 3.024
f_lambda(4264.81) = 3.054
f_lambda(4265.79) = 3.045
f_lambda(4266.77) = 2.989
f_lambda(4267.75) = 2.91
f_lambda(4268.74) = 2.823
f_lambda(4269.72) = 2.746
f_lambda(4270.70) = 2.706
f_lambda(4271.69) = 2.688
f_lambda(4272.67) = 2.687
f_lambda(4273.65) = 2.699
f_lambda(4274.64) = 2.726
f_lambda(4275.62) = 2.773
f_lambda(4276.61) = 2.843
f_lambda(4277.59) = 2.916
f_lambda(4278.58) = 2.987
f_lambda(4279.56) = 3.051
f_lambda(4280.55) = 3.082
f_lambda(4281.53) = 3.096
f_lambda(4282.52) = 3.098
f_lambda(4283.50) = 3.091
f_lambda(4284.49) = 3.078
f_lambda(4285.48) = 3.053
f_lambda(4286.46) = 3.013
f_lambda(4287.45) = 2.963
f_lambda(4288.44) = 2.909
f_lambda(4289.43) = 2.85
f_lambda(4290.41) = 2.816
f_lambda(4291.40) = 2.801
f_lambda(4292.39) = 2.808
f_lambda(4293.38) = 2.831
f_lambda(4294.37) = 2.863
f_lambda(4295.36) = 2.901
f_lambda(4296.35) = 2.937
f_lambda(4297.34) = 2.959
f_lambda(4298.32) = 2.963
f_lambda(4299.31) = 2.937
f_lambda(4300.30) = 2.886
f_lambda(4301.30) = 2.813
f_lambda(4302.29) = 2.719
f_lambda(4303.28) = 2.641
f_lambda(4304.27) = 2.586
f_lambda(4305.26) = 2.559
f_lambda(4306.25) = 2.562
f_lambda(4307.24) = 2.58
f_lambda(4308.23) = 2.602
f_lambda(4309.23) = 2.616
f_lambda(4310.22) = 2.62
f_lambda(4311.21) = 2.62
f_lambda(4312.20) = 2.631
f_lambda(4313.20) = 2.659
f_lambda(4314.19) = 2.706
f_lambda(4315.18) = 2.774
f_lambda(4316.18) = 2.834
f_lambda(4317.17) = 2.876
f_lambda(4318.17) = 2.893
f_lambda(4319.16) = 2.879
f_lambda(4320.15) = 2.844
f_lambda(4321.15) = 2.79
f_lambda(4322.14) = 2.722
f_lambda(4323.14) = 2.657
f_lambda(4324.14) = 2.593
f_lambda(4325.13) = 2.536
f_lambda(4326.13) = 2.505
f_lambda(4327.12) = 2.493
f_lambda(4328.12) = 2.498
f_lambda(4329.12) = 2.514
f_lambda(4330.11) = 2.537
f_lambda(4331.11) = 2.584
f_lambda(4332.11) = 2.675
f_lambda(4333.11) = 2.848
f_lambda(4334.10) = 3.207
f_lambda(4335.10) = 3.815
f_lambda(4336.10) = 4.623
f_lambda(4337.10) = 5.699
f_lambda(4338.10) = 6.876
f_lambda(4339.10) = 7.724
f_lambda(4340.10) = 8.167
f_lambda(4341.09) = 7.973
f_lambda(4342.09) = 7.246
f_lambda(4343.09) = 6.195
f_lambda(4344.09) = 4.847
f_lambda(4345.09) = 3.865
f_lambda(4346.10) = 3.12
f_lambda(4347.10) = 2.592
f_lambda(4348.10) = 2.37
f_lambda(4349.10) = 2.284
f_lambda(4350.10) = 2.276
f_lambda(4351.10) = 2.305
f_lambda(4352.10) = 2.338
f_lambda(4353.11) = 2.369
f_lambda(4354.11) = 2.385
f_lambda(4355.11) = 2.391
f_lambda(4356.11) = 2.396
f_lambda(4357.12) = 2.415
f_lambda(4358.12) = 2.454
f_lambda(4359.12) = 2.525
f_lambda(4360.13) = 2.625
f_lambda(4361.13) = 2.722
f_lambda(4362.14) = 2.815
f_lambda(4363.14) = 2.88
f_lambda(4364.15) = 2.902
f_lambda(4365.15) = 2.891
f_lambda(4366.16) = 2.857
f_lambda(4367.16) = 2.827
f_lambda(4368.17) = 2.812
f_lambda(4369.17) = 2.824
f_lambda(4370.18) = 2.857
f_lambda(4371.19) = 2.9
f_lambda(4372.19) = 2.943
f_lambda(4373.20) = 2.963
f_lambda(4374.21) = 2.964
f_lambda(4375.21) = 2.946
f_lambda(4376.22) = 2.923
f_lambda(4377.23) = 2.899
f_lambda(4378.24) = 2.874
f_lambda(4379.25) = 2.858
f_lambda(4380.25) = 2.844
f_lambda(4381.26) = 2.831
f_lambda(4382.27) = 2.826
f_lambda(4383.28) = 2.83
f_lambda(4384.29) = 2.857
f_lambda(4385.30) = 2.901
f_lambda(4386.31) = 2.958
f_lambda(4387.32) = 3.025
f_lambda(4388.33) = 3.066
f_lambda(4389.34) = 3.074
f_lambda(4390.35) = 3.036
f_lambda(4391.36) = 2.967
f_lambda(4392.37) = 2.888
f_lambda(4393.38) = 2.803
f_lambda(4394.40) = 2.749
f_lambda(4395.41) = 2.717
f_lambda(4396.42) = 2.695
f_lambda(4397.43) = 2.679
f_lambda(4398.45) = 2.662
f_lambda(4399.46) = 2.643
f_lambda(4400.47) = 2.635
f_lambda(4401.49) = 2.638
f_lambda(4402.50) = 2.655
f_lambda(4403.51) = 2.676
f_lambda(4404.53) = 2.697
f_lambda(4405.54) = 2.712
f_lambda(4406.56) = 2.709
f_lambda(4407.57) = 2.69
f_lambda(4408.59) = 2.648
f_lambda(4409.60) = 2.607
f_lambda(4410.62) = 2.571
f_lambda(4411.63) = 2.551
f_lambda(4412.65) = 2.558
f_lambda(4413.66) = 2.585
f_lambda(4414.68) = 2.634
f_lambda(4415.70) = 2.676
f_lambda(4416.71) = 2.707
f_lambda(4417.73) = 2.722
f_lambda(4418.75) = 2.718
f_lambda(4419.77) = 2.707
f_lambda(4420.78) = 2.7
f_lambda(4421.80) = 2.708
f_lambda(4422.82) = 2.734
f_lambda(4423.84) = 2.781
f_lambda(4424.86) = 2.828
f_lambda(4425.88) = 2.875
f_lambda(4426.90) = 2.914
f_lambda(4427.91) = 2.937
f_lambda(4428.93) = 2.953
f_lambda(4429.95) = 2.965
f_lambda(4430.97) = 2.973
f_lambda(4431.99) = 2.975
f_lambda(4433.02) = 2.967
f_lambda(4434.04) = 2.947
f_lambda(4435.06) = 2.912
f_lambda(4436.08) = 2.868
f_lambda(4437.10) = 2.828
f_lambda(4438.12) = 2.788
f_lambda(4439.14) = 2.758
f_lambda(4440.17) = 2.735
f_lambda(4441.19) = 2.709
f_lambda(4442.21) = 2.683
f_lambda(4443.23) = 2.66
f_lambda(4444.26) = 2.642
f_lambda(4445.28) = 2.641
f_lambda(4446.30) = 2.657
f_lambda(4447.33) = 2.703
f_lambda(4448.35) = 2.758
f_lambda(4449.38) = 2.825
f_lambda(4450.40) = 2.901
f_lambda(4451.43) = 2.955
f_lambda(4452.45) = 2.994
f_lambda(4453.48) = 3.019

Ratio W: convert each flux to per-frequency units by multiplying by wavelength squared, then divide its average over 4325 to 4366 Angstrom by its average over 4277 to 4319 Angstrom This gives 1.27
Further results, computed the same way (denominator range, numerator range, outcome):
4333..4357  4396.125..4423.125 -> 0.66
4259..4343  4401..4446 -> 0.91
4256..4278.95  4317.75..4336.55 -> 1.02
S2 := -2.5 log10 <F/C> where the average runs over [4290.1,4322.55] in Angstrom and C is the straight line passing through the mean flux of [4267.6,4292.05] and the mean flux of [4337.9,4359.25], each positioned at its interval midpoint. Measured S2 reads 0.19 mag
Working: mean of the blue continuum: 2.9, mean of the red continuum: 3.94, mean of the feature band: 2.76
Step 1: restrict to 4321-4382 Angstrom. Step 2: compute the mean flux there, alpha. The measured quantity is 3.3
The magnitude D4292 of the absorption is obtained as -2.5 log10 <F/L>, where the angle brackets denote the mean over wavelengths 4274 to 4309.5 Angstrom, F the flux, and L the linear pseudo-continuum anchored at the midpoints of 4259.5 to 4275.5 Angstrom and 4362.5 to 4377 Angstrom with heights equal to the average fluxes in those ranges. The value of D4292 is 0.00 mag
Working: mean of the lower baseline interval 2.86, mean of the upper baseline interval 2.89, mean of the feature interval 2.86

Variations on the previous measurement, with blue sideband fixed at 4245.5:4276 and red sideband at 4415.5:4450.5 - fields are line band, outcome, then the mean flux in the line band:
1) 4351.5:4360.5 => 0.16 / 2.43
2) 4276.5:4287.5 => -0.07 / 3.03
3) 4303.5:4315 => 0.08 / 2.62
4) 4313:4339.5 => -0.16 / 3.26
